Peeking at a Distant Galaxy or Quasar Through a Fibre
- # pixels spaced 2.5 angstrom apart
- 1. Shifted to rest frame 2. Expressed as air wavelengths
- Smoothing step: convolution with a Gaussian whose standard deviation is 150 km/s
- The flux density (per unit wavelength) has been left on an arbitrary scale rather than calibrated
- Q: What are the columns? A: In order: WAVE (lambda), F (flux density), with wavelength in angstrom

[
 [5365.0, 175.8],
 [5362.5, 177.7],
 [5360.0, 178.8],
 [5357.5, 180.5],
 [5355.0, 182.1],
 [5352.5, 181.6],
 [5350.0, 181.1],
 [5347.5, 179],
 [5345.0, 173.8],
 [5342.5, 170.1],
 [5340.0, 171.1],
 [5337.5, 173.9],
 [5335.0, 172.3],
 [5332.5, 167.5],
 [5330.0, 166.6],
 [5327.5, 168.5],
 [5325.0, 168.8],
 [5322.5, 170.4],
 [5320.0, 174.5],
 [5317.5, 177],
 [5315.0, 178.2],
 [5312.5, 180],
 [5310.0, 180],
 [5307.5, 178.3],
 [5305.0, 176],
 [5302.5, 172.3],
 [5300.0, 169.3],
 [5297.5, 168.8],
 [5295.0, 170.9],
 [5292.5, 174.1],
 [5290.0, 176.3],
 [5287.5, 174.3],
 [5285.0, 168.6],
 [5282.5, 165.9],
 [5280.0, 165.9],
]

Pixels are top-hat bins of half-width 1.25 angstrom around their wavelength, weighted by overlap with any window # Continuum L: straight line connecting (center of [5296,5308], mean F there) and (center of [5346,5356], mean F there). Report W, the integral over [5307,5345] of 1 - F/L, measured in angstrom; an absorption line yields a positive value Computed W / 0.7 angstrom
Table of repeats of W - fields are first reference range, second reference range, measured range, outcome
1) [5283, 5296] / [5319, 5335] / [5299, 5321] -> -0.7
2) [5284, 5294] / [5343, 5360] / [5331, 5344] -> 0.5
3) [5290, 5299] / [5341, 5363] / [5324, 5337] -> 0.5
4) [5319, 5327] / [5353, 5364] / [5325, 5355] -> 0.3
